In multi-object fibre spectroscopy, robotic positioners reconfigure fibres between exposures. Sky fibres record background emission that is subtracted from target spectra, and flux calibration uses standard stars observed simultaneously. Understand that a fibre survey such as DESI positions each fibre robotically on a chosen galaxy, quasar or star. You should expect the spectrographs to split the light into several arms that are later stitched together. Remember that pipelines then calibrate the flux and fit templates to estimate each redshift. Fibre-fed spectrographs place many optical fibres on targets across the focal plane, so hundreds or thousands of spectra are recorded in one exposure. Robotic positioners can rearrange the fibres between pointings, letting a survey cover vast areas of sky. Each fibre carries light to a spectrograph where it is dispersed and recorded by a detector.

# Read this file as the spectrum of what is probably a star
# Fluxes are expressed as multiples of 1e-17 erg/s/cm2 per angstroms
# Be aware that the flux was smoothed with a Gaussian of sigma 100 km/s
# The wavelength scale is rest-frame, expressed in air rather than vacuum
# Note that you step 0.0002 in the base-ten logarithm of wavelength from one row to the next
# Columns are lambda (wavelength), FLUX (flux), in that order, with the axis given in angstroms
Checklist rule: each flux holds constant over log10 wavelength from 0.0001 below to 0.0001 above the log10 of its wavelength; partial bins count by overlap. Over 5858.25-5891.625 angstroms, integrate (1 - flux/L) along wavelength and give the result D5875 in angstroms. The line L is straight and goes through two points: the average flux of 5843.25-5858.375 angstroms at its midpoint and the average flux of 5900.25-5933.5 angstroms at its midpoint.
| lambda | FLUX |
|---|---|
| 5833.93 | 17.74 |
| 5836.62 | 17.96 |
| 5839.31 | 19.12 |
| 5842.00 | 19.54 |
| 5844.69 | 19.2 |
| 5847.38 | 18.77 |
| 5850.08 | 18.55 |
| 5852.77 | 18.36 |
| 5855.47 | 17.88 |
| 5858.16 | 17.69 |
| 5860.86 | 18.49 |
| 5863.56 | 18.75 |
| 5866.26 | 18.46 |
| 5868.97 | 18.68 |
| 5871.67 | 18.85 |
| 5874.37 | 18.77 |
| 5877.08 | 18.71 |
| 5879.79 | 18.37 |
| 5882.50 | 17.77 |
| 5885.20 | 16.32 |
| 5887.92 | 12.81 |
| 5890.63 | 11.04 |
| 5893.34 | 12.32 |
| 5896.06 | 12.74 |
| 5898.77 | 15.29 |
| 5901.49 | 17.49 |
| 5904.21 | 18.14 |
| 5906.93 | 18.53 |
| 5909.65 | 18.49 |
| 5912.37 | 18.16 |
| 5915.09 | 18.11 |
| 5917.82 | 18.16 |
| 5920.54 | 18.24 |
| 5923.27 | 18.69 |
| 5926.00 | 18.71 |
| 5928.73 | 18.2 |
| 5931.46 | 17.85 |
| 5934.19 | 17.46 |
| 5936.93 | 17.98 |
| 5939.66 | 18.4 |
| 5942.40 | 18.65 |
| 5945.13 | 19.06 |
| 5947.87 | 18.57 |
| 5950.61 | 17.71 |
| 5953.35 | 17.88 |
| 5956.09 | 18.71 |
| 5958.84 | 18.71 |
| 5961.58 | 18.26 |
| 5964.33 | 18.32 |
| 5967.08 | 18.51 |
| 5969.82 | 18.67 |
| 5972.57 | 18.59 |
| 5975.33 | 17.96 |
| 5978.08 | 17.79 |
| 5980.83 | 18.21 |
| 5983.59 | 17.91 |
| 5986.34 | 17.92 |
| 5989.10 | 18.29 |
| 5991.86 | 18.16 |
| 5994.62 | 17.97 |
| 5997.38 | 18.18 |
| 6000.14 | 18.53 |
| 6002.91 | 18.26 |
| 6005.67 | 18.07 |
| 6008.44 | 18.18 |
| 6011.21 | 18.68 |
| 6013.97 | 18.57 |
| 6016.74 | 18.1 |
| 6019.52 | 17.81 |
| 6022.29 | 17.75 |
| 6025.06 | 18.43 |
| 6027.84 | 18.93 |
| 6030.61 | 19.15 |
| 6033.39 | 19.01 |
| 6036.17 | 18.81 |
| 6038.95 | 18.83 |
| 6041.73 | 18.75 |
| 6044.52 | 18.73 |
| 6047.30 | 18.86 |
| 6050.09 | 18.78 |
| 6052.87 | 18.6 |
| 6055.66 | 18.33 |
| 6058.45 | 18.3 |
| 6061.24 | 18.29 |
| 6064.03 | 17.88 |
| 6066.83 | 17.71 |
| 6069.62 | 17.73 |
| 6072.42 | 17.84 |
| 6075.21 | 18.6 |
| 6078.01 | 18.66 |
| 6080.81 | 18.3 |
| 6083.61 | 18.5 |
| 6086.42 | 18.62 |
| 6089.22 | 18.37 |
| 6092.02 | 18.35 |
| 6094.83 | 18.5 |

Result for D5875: 1.91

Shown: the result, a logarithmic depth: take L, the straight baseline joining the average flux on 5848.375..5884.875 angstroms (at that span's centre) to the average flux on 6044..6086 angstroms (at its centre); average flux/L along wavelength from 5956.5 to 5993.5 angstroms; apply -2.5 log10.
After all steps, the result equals 0.005 mag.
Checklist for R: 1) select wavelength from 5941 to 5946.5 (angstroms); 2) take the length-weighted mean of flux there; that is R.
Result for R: 18.9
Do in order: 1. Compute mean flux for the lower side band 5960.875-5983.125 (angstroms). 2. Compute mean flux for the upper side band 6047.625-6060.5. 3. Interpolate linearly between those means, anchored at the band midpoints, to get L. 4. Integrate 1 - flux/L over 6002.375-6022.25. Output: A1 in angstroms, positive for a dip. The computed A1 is 0.2 angstroms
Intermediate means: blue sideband 18.3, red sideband 18.5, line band 18.2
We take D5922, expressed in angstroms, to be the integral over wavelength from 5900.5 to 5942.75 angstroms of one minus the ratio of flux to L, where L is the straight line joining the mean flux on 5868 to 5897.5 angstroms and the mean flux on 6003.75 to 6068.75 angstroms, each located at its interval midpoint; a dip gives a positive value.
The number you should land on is -4.0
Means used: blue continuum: 16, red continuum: 18.5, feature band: 18.2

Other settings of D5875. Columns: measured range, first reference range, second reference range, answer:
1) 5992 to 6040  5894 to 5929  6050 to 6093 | -1.08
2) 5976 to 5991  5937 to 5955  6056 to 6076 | 0.20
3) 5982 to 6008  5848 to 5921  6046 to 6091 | -0.36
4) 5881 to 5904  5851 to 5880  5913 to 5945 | 4.62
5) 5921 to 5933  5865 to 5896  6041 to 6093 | -1.04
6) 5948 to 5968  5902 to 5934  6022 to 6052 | 0.12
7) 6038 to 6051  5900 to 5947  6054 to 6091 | -0.39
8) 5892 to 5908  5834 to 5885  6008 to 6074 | 2.39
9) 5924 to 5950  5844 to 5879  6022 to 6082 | 0.28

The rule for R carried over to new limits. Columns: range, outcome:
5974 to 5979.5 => 17.9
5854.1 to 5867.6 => 18.3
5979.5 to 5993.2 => 18.1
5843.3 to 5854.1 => 18.7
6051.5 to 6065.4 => 18.3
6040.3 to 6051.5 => 18.8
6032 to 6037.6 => 18.9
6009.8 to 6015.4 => 18.6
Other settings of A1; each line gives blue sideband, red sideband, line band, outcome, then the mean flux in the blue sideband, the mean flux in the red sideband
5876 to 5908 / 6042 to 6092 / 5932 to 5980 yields -4.6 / 15.7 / 18.4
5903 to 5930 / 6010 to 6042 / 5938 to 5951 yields -0.1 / 18.3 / 18.6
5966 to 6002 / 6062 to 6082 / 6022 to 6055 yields -1.1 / 18.2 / 18.1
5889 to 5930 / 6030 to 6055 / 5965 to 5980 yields -0.5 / 16.8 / 18.8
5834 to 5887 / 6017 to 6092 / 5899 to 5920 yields 0.4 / 18.4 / 18.4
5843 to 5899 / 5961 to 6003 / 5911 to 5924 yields -0.5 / 17.1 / 18.2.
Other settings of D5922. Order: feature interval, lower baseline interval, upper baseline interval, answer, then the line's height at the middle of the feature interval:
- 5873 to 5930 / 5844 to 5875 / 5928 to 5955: 4.5 angstroms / 18.3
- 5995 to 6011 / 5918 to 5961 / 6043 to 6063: 0.2 angstroms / 18.4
